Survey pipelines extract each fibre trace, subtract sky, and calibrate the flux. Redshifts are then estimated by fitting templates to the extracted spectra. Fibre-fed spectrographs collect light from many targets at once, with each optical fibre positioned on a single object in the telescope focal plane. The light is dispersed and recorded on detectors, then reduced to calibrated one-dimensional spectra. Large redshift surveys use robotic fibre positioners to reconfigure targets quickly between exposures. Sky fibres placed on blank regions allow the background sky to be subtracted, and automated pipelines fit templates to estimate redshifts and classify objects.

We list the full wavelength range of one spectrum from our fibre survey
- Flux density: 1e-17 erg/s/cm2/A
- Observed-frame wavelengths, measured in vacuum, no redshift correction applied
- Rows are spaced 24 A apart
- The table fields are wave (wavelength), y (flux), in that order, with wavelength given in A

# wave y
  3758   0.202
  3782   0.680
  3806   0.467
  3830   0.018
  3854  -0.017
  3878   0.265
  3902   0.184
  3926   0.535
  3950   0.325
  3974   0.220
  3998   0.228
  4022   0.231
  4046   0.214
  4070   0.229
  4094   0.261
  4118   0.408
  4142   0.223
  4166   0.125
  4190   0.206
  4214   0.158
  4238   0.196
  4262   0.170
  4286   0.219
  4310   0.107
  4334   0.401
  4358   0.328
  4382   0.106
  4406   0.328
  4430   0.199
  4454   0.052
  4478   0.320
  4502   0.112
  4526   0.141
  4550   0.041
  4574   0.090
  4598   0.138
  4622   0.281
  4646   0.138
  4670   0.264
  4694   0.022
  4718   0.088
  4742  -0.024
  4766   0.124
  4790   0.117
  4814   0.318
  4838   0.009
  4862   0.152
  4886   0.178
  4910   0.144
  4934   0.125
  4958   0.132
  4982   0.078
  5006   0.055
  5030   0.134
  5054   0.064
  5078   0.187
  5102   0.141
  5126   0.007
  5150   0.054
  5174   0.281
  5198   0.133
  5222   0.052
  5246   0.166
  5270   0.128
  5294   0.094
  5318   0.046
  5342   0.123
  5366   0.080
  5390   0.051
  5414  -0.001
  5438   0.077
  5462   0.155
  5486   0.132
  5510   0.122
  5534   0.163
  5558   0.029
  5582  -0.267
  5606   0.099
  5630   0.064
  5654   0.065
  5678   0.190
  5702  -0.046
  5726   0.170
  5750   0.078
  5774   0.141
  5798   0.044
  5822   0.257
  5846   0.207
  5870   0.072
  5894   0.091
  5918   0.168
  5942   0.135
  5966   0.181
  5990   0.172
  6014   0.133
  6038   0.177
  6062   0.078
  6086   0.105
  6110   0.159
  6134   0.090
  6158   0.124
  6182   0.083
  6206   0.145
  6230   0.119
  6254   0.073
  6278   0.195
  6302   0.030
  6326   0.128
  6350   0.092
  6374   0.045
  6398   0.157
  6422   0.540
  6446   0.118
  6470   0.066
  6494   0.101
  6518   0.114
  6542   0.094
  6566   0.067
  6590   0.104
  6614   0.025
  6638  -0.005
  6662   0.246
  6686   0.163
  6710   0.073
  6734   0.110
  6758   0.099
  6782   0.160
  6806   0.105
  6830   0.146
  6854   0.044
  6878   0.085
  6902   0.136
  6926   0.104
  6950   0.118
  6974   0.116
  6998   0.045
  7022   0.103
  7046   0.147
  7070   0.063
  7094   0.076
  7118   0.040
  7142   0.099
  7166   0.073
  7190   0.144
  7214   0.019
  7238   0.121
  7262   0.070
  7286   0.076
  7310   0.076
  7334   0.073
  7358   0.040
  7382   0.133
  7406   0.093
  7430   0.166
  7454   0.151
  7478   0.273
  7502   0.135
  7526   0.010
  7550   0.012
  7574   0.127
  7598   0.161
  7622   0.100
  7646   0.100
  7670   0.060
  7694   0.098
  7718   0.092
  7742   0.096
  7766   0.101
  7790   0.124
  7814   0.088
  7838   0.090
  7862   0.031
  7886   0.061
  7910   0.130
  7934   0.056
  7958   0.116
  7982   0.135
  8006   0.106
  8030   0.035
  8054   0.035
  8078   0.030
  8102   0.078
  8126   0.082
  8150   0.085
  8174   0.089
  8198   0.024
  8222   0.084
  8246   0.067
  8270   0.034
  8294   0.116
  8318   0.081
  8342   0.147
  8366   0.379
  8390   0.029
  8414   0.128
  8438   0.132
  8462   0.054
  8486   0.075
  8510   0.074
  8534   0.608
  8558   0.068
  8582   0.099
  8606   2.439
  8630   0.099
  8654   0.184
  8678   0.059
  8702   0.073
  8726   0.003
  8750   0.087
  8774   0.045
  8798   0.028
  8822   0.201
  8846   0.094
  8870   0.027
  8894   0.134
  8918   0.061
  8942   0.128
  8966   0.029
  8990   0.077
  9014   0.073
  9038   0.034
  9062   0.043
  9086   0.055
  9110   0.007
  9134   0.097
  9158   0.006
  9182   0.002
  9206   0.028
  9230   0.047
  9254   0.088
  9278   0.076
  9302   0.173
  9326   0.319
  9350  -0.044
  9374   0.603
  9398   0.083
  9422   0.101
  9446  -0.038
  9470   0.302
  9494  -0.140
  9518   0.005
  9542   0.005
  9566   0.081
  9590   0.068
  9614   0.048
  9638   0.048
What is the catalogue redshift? 0.72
